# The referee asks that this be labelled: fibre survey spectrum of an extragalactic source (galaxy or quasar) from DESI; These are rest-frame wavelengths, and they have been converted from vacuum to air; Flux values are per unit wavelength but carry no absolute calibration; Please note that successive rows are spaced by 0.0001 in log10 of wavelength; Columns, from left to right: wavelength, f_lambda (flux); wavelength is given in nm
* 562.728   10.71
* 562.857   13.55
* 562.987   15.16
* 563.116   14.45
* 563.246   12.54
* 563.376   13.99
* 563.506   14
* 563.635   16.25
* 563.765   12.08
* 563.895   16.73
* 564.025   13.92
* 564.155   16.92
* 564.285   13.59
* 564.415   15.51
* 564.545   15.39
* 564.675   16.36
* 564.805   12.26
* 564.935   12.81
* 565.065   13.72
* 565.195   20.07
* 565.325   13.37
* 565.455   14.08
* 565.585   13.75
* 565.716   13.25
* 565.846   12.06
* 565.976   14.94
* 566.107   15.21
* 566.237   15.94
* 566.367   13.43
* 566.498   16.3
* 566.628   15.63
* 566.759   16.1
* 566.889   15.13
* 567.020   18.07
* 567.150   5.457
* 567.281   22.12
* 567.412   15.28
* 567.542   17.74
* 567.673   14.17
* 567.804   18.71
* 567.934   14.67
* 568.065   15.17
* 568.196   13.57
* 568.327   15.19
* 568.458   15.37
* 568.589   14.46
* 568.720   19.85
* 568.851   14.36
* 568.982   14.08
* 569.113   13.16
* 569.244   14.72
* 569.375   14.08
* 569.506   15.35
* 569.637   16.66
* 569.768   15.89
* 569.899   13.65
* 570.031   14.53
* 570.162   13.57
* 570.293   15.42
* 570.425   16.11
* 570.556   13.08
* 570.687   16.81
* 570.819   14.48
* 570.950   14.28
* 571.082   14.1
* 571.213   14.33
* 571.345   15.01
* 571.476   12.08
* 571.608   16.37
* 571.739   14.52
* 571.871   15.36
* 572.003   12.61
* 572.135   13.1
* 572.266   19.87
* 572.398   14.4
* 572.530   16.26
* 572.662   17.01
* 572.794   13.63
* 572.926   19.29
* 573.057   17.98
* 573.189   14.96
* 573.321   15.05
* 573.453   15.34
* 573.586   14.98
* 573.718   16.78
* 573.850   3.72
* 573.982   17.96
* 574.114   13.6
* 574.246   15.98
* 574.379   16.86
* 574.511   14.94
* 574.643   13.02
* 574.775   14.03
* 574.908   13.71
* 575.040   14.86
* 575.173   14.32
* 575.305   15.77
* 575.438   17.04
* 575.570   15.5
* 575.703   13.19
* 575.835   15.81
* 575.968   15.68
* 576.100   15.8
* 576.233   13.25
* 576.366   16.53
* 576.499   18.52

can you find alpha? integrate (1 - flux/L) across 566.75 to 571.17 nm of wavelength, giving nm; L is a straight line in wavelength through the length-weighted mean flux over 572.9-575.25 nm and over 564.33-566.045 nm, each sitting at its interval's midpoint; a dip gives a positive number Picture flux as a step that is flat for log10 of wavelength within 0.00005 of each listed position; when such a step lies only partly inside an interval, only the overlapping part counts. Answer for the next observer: -0.17 nm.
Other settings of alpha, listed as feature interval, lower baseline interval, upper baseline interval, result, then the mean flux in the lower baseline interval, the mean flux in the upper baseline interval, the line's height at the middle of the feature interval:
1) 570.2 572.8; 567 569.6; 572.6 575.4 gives 0.022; 15.2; 15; 15.1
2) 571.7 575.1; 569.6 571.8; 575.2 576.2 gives 0.024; 14.7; 15.4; 15.1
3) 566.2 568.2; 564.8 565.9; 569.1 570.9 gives -0.159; 14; 14.9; 14.4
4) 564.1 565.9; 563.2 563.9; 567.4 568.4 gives 0.009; 14.1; 15.6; 14.6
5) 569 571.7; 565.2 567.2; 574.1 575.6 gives 0.006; 14.4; 15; 14.7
